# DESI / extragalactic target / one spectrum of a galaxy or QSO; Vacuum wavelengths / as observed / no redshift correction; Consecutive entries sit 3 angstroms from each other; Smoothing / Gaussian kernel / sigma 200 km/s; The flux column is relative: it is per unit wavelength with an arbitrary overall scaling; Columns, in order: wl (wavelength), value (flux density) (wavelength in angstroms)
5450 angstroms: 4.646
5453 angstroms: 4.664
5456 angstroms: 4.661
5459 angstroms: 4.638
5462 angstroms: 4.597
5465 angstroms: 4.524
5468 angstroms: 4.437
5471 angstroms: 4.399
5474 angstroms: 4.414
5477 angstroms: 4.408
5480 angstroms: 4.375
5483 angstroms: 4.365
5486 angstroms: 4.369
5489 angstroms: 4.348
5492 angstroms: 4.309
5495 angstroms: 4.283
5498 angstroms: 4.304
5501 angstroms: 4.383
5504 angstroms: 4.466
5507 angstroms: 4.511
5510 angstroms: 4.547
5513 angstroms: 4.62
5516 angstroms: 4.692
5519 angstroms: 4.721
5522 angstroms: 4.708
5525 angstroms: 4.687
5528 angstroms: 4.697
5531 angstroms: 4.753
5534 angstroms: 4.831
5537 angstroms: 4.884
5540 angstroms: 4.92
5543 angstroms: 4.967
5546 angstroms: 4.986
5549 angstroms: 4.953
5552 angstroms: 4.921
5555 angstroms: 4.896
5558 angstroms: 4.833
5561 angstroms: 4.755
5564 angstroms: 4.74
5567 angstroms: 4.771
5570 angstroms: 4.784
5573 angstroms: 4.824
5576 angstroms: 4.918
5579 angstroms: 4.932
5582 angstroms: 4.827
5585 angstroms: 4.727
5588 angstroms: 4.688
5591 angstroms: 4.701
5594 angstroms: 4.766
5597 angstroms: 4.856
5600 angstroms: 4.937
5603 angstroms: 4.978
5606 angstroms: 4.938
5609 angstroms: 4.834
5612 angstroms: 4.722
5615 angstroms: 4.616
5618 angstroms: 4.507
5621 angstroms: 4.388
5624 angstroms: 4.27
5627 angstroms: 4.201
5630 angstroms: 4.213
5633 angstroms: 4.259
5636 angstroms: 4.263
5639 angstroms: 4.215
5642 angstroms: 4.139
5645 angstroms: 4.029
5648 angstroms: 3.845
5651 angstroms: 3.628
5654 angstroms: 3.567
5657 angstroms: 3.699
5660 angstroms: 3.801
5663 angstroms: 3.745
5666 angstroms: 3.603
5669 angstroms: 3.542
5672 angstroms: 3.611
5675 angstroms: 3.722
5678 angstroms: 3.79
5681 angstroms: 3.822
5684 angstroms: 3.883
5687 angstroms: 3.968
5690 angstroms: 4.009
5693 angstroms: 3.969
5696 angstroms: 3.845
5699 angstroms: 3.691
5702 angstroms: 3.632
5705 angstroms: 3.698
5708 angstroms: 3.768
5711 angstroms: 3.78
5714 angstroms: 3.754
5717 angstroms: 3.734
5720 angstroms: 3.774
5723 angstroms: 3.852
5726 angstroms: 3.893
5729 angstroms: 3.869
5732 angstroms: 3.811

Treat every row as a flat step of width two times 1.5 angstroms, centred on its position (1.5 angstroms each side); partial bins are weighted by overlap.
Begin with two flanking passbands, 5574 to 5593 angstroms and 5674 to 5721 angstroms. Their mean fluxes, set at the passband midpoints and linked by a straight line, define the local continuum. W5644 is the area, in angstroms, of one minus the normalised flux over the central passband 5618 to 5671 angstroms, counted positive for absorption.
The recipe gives 3.7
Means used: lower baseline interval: 4.8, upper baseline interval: 3.8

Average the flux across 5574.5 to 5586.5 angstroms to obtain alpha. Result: 4.85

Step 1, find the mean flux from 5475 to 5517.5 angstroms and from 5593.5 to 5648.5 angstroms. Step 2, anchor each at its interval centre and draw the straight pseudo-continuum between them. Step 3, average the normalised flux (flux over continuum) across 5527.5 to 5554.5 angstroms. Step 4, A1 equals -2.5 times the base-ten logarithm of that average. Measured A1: -0.10 mag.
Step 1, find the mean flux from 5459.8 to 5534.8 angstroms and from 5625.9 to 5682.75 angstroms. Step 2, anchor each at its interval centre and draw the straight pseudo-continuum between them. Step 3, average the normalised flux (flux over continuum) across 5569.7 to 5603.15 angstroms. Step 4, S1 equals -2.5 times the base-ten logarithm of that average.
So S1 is -0.16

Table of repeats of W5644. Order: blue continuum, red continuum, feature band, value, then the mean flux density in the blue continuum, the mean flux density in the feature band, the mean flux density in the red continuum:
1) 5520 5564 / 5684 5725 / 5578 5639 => -2.7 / 4.84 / 4.62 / 3.81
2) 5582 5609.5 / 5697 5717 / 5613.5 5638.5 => 1.1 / 4.82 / 4.33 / 3.72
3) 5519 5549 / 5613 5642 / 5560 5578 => -0.6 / 4.83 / 4.8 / 4.32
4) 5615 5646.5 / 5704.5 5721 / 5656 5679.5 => 2.0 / 4.27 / 3.69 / 3.75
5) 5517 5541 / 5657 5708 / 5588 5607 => -2.3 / 4.77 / 4.85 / 3.77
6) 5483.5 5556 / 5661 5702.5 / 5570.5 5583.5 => -1.6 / 4.65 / 4.87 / 3.78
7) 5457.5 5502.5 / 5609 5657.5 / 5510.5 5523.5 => -0.9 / 4.41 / 4.67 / 4.19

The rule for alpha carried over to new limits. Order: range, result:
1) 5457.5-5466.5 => 4.59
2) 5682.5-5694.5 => 3.96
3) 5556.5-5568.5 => 4.77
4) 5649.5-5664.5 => 3.69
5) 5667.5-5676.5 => 3.62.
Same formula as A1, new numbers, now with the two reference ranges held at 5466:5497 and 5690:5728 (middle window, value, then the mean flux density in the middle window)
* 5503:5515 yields -0.06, 4.55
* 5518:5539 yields -0.12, 4.76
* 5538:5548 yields -0.18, 4.95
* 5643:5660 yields 0.05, 3.77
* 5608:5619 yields -0.16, 4.67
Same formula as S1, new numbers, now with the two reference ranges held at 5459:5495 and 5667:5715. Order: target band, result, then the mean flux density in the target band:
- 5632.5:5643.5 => -0.07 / 4.22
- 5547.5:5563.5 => -0.16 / 4.86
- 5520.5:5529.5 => -0.10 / 4.7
